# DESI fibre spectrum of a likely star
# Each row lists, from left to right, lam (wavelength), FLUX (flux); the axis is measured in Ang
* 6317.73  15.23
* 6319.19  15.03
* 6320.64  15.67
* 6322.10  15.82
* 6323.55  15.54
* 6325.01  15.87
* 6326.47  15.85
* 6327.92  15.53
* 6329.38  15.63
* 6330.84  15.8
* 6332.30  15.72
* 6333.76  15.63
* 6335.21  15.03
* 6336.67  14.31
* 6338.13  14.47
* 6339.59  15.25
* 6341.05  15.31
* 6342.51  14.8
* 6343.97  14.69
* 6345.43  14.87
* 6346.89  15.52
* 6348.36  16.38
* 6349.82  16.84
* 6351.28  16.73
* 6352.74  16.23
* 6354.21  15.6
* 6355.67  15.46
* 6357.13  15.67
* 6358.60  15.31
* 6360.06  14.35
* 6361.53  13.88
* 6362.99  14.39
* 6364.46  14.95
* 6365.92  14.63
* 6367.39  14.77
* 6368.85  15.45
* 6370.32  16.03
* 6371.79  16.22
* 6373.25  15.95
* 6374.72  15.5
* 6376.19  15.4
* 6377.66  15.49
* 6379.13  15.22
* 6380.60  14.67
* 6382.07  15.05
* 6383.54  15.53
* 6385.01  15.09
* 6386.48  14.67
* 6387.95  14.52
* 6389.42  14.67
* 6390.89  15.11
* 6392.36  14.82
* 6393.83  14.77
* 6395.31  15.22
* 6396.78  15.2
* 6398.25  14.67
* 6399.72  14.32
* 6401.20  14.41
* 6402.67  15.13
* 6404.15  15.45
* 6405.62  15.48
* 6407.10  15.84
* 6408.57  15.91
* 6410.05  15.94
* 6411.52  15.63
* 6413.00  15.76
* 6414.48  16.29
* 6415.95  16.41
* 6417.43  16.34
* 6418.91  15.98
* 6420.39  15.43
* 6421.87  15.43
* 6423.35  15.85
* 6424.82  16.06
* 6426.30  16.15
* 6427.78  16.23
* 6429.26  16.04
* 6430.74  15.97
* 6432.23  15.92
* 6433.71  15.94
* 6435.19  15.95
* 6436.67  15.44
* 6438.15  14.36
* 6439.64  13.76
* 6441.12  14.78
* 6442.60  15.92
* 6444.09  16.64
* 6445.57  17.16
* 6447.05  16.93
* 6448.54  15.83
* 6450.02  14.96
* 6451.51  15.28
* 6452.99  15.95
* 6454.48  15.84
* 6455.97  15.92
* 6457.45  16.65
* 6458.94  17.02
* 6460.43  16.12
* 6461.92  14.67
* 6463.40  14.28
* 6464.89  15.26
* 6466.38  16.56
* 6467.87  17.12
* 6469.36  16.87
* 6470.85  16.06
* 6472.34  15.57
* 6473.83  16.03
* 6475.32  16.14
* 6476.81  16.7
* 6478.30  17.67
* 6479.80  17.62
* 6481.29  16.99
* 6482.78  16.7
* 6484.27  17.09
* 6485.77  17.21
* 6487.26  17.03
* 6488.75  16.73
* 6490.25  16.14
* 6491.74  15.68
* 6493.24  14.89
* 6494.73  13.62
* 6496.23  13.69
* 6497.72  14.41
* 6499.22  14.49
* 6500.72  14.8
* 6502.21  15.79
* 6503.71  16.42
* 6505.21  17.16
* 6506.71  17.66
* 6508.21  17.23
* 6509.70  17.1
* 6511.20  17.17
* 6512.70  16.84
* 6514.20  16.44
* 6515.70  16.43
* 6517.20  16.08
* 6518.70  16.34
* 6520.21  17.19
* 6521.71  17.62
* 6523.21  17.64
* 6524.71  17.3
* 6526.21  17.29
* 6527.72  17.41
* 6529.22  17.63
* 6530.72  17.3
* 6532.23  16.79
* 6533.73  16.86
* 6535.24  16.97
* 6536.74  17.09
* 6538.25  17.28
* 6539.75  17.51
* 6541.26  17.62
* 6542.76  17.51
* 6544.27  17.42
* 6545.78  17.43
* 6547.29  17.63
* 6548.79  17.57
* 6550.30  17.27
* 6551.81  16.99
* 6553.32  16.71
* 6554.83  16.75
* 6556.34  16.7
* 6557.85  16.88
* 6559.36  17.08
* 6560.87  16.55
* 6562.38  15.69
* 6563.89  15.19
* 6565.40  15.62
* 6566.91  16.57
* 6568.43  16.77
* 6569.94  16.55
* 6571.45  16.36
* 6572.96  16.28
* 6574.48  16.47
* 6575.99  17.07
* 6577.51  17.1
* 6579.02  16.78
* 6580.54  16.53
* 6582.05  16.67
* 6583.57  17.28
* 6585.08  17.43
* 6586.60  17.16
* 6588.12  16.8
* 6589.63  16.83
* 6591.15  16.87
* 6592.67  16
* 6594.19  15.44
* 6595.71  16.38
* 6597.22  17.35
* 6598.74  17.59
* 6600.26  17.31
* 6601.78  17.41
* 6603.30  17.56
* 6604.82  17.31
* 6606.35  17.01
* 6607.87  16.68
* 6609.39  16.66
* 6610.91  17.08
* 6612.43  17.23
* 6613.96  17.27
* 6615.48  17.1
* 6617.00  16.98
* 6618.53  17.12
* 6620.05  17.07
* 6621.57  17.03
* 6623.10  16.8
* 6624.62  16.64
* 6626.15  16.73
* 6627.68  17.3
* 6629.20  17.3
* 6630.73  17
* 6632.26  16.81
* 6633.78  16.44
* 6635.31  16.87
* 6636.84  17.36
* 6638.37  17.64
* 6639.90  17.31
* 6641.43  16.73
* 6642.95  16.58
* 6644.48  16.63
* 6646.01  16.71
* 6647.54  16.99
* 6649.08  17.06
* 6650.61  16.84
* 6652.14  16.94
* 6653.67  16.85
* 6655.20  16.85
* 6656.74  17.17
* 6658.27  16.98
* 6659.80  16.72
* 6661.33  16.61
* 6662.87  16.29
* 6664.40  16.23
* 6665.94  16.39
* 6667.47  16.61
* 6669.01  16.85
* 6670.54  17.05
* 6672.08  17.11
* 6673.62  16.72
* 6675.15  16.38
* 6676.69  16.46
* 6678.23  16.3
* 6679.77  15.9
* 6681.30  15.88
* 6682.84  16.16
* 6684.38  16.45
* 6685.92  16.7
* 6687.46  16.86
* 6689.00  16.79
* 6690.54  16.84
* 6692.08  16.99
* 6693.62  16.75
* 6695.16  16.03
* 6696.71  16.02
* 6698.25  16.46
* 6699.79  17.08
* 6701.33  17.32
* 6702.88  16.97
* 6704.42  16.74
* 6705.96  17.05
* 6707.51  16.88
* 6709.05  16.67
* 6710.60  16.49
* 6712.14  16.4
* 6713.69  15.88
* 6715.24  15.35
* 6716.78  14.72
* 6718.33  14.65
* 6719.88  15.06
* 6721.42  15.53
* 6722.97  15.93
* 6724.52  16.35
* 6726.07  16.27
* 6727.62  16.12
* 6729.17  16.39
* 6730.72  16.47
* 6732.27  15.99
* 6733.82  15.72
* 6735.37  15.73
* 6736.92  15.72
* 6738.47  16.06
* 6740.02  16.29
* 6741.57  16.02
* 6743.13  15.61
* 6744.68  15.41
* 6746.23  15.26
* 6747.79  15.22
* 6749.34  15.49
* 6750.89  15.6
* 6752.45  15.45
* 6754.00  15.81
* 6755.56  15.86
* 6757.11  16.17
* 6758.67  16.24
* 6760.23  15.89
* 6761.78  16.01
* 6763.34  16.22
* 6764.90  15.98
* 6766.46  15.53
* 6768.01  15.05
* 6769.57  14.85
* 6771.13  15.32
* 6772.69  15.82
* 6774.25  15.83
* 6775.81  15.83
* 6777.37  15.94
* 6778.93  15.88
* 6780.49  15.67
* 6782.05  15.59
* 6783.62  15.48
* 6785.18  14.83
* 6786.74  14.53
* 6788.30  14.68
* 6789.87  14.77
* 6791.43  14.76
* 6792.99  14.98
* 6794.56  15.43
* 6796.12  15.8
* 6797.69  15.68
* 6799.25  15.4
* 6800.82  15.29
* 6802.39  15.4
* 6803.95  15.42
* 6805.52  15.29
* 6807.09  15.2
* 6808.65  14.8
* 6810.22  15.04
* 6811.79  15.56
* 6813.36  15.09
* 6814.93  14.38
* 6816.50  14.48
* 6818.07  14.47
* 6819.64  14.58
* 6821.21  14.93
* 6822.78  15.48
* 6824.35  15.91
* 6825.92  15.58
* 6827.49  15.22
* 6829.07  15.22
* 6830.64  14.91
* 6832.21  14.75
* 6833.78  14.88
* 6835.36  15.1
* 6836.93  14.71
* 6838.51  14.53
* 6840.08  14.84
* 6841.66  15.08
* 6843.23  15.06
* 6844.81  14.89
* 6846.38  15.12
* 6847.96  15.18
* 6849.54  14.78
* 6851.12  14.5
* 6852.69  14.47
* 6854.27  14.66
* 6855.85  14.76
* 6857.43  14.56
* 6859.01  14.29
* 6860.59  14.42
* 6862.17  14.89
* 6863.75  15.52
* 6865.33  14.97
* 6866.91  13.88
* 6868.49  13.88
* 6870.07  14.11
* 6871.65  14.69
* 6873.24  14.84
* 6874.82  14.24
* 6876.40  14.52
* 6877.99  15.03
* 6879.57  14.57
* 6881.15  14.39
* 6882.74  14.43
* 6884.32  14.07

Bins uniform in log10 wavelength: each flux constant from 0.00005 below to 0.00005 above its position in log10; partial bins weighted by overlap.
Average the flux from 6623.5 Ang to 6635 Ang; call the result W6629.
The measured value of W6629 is 16.9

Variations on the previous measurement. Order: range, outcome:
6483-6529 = 16.4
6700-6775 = 15.9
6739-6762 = 15.8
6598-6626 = 17.1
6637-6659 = 17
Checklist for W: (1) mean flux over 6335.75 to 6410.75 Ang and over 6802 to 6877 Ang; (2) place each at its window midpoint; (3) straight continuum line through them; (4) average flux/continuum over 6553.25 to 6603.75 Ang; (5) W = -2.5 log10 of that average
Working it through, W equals -0.11 mag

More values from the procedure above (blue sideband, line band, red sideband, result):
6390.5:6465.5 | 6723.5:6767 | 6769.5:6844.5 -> -0.04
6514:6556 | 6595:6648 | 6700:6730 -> -0.02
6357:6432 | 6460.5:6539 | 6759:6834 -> -0.08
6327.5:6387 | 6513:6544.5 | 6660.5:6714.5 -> -0.08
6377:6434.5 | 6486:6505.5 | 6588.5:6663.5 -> 0.04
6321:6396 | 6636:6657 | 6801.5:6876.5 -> -0.13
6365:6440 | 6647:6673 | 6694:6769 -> -0.06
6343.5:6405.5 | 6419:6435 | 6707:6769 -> -0.04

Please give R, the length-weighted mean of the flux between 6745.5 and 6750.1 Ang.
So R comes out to 15.3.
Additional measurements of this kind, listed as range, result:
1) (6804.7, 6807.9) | 15.2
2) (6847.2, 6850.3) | 15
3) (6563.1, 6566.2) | 15.4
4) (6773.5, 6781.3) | 15.8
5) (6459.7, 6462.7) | 15.4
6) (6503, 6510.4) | 17.1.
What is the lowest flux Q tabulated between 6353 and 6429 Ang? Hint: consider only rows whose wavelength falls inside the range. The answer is 13.88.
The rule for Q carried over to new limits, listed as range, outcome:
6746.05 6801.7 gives 14.53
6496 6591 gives 13.69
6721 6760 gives 15.22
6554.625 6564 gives 15.19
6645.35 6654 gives 16.71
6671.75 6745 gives 14.65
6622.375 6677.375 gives 16.23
